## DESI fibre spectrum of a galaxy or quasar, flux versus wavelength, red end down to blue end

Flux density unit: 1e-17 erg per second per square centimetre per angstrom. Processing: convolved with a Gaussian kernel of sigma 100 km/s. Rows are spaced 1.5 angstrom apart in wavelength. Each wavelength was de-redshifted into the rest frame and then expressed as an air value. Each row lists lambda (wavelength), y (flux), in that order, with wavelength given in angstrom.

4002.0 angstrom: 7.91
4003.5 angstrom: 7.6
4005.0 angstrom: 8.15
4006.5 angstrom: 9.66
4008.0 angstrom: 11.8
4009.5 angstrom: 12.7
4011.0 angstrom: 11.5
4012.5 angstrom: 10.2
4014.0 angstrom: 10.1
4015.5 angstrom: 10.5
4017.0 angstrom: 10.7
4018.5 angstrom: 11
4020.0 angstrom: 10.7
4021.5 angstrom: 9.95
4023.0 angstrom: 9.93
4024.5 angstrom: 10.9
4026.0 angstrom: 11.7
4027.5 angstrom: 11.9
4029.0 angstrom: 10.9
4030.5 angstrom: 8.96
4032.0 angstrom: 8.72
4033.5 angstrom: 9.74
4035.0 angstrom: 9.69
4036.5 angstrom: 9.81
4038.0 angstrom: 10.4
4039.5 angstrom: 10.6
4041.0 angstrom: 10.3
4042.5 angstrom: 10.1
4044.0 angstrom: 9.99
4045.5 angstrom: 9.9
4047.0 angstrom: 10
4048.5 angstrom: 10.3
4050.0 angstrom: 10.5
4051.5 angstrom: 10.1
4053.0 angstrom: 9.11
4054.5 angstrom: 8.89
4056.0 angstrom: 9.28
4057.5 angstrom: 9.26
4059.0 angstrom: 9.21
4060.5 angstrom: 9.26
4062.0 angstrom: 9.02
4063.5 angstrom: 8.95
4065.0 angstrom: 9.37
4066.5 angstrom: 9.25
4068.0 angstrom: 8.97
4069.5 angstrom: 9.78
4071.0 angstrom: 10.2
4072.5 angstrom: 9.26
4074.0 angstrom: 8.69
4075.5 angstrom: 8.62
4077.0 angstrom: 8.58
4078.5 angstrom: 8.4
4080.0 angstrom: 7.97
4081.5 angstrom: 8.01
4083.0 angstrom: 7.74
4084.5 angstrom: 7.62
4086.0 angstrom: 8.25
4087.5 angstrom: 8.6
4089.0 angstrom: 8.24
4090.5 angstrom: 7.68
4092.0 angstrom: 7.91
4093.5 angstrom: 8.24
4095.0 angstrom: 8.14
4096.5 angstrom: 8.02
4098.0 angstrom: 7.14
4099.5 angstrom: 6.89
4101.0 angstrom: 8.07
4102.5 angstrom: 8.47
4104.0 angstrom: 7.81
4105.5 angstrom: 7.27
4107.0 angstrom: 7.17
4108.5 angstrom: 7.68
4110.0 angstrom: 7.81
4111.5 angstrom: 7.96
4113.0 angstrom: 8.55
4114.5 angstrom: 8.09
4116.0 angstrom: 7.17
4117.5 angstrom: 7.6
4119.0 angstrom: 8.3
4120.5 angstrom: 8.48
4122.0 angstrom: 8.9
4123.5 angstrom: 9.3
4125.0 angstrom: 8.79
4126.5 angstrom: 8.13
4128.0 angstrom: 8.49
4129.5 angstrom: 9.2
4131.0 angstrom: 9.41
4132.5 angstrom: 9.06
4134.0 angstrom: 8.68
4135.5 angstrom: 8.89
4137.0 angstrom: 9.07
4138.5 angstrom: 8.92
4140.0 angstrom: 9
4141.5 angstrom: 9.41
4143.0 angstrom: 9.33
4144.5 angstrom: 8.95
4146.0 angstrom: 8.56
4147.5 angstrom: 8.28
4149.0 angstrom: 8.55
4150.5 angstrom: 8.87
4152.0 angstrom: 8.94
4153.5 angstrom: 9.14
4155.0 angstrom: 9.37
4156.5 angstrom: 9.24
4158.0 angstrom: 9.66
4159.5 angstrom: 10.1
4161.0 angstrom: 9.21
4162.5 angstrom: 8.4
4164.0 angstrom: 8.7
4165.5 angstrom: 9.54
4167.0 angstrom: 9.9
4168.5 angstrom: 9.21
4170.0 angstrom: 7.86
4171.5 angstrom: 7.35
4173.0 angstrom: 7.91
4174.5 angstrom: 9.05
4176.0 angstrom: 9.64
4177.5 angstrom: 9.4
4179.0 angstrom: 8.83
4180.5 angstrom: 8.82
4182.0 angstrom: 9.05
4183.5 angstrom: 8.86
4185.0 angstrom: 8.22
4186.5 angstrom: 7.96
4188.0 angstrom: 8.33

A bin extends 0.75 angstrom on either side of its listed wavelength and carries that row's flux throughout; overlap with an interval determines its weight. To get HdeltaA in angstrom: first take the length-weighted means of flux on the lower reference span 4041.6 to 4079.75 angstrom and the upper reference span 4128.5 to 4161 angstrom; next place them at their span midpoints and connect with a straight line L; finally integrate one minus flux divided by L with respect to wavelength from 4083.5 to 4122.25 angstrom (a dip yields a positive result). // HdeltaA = 5.5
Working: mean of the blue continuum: 9.38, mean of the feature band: 7.91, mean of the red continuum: 9.08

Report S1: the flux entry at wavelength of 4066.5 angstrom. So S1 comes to 9.25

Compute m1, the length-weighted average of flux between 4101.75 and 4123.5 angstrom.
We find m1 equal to 7.99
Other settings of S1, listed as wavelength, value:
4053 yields 9.11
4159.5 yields 10.1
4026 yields 11.7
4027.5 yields 11.9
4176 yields 9.64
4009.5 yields 12.7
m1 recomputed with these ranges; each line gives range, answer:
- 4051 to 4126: 8.43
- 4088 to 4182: 8.56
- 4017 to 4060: 10.1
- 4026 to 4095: 9.26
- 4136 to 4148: 8.95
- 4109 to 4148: 8.62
